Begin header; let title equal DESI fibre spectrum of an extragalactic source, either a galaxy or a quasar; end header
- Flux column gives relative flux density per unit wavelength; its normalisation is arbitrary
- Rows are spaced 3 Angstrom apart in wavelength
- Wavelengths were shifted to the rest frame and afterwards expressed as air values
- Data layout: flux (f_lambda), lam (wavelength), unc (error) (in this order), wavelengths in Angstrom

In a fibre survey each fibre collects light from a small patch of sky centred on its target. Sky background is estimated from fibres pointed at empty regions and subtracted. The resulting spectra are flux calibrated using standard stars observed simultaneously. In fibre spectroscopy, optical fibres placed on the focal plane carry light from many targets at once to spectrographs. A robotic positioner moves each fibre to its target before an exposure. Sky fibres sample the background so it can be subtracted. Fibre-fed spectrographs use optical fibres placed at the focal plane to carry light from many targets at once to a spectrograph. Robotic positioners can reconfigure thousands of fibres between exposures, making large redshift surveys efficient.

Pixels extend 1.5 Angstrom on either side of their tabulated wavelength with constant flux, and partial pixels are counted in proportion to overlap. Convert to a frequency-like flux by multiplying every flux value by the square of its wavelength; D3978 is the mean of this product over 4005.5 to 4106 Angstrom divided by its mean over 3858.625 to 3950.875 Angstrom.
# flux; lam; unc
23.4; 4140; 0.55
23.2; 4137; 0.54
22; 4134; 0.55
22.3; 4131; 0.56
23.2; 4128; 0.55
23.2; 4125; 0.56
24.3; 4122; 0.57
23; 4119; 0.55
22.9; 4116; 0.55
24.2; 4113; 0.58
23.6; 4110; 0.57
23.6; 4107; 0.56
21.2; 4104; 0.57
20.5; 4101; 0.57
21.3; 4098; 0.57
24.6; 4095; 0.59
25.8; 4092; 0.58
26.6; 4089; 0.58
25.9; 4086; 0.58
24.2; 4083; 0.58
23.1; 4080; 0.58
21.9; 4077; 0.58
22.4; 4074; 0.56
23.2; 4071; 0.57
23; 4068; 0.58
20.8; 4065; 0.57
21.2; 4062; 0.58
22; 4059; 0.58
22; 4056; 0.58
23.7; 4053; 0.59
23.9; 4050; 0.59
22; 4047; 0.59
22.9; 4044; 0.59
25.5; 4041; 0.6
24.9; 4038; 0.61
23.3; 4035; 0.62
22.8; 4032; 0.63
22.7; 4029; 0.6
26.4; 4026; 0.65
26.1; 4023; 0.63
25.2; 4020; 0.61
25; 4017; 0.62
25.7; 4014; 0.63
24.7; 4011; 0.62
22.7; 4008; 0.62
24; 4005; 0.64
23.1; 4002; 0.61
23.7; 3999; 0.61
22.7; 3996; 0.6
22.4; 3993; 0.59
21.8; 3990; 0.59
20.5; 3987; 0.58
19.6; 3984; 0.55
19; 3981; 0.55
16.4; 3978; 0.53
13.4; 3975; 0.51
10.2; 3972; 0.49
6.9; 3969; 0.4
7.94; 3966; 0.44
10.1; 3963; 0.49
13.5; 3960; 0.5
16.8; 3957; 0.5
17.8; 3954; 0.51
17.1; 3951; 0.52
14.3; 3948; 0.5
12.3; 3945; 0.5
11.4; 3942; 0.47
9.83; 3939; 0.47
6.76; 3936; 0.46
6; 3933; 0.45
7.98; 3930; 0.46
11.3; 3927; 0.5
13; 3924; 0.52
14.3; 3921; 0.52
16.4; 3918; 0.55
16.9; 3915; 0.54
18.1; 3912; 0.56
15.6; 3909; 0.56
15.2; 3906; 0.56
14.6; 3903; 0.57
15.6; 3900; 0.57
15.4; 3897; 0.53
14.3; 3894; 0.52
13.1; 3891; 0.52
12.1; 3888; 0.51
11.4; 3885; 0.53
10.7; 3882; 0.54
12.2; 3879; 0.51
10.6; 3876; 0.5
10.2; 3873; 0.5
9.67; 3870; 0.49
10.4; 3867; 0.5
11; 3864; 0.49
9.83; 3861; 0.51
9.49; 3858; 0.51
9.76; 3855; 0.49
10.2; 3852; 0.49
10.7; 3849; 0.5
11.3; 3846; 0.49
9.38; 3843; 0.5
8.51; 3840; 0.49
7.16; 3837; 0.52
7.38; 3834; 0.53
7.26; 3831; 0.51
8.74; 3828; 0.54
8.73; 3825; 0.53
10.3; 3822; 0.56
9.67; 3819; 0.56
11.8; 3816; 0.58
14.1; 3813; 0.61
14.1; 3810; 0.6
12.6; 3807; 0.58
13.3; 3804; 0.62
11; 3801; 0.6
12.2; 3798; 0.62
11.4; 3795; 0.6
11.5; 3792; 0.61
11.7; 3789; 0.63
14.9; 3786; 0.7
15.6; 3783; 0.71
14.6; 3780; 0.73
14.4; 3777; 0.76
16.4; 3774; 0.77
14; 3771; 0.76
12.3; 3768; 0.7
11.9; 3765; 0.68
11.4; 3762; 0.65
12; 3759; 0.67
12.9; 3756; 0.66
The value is 2.0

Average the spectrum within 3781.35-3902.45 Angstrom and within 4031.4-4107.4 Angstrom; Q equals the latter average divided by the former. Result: 2.1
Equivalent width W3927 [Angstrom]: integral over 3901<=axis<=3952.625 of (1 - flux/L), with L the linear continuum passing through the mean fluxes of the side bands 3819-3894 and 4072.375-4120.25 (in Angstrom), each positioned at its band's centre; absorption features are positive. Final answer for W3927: 3.02 Angstrom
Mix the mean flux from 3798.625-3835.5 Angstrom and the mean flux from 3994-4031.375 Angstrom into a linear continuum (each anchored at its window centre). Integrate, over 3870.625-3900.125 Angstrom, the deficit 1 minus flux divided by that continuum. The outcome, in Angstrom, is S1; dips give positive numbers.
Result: 6.1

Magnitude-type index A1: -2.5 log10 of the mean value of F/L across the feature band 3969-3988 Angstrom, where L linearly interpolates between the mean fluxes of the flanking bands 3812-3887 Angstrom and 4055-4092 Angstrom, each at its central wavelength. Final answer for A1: 0.13 mag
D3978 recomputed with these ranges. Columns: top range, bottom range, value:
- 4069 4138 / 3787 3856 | 2.54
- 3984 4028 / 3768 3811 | 1.98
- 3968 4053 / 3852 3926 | 1.81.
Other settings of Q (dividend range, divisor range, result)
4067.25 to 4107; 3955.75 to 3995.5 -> 1.51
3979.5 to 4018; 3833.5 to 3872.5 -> 2.34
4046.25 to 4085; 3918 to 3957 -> 1.85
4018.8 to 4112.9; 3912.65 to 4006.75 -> 1.55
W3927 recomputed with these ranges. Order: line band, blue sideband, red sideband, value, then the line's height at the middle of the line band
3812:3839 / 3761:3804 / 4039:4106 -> 9.6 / 14.6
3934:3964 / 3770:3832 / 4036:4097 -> 9.1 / 18.5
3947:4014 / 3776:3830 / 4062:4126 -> 4.2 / 18.9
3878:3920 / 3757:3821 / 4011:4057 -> 8.4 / 18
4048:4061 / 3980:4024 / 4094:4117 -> 0.1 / 22.9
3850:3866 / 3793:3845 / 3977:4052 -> 3.6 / 13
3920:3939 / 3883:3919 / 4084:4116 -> 7.4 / 16.1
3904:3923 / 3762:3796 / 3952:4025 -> 1.3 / 17.1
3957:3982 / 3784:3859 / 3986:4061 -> 9.7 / 20.2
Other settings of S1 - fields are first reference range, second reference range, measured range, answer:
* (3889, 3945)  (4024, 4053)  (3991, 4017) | -3.59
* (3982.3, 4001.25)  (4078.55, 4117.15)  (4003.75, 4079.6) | -2.86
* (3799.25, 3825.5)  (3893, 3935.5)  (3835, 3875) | 9.02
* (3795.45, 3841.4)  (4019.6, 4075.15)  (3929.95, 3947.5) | 7.98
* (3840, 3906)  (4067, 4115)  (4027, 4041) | -2.35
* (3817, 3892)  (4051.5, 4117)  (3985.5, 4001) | -3.76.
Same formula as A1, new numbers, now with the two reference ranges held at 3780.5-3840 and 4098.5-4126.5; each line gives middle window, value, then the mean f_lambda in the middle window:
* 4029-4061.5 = -0.15 mag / 23.2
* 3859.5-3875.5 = 0.29 mag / 10.2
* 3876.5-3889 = 0.22 mag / 11.5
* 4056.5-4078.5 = -0.05 mag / 22.1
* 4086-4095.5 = -0.17 mag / 25.8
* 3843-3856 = 0.22 mag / 10.4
